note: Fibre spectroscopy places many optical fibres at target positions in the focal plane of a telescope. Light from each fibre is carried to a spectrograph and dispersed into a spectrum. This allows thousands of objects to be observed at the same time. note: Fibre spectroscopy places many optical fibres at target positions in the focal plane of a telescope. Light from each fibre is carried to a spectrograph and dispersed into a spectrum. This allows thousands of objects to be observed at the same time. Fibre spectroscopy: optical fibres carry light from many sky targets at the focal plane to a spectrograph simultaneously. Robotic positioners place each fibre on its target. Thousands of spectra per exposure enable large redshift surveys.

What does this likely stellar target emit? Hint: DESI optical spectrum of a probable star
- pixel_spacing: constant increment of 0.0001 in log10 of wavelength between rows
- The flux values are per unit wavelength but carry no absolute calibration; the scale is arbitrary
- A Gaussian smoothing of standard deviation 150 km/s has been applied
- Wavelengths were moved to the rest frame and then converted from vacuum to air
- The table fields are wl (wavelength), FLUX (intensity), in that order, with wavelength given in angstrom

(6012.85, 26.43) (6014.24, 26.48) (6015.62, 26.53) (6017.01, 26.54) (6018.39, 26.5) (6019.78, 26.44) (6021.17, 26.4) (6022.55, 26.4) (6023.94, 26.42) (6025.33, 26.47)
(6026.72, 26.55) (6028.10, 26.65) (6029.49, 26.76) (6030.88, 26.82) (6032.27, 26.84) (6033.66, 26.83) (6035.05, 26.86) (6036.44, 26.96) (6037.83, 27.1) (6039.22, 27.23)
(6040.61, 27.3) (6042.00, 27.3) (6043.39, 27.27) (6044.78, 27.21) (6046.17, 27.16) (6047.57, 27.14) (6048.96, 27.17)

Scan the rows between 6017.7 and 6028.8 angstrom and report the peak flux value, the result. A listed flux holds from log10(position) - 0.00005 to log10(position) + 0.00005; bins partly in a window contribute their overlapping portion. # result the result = 26.65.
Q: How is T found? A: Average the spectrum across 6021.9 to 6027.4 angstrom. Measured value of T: 26.4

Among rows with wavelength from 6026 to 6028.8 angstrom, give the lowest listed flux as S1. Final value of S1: 26.55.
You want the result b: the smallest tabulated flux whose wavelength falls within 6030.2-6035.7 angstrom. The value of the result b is 26.82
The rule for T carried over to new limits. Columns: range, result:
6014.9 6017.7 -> 26.6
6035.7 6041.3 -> 27.2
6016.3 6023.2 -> 26.5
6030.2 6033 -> 26.8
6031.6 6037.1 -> 26.9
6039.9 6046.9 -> 27.2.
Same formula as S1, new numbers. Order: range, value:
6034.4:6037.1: 26.86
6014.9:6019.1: 26.5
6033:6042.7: 26.83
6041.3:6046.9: 27.16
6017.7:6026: 26.4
